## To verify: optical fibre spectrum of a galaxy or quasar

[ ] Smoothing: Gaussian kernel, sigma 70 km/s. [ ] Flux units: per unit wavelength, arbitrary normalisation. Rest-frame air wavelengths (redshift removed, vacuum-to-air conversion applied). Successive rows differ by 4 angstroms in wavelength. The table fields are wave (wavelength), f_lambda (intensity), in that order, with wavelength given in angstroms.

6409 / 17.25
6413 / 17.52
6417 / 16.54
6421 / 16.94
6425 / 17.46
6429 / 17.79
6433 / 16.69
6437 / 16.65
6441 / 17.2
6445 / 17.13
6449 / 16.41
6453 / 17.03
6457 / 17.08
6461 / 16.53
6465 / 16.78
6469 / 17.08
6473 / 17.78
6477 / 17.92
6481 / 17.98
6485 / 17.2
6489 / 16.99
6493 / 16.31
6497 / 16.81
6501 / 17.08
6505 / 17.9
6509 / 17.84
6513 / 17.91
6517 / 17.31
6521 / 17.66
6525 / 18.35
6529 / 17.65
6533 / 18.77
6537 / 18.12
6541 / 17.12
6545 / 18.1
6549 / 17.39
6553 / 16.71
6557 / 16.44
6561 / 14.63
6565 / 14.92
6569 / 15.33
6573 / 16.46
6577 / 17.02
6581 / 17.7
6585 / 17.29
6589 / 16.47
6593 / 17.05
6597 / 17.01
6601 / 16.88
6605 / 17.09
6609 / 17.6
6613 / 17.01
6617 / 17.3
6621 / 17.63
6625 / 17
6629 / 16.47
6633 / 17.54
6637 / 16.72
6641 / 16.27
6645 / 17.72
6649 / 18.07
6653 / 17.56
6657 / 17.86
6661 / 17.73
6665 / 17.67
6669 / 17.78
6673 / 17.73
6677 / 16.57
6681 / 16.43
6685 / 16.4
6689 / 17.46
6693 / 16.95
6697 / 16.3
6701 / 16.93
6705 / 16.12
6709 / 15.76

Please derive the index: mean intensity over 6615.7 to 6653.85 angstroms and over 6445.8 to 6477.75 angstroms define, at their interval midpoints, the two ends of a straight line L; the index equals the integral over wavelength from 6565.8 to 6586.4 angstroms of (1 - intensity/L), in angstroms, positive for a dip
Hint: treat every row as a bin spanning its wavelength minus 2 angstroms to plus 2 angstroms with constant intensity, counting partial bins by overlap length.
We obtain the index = 0.6 angstroms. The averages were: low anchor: 17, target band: 16.6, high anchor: 17.2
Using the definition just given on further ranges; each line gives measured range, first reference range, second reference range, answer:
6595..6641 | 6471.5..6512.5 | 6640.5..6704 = 0.5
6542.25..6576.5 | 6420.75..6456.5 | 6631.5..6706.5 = 1.6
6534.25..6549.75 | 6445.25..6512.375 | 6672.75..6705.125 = -0.6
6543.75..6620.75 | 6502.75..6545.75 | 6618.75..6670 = 3.8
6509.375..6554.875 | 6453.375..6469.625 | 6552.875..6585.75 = -3.6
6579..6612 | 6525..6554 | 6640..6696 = 0.8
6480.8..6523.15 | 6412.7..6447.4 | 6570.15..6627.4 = -0.7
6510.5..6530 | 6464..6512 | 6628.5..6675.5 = -0.5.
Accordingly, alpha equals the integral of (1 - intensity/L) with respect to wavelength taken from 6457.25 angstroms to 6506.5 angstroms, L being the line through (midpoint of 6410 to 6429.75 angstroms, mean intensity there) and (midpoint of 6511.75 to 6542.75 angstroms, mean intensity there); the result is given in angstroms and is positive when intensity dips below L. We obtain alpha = 1.1 angstroms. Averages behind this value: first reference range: 17.2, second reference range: 17.9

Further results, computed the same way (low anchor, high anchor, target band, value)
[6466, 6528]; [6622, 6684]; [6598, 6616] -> 0.2 angstroms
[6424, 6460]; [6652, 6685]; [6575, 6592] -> 0.1 angstroms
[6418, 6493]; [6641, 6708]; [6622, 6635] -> 0.1 angstroms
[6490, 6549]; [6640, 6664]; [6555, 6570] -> 1.9 angstroms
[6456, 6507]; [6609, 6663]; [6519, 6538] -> -1.0 angstroms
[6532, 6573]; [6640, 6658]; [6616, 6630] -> 0.1 angstroms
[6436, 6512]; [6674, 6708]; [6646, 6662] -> -1.0 angstroms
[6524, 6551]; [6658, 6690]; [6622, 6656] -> 0.4 angstroms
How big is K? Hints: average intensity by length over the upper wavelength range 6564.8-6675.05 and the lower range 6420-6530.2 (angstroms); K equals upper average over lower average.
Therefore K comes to 0.99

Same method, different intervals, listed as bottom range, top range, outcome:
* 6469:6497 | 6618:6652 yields 0.99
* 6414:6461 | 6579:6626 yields 1.01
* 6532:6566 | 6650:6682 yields 1.03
